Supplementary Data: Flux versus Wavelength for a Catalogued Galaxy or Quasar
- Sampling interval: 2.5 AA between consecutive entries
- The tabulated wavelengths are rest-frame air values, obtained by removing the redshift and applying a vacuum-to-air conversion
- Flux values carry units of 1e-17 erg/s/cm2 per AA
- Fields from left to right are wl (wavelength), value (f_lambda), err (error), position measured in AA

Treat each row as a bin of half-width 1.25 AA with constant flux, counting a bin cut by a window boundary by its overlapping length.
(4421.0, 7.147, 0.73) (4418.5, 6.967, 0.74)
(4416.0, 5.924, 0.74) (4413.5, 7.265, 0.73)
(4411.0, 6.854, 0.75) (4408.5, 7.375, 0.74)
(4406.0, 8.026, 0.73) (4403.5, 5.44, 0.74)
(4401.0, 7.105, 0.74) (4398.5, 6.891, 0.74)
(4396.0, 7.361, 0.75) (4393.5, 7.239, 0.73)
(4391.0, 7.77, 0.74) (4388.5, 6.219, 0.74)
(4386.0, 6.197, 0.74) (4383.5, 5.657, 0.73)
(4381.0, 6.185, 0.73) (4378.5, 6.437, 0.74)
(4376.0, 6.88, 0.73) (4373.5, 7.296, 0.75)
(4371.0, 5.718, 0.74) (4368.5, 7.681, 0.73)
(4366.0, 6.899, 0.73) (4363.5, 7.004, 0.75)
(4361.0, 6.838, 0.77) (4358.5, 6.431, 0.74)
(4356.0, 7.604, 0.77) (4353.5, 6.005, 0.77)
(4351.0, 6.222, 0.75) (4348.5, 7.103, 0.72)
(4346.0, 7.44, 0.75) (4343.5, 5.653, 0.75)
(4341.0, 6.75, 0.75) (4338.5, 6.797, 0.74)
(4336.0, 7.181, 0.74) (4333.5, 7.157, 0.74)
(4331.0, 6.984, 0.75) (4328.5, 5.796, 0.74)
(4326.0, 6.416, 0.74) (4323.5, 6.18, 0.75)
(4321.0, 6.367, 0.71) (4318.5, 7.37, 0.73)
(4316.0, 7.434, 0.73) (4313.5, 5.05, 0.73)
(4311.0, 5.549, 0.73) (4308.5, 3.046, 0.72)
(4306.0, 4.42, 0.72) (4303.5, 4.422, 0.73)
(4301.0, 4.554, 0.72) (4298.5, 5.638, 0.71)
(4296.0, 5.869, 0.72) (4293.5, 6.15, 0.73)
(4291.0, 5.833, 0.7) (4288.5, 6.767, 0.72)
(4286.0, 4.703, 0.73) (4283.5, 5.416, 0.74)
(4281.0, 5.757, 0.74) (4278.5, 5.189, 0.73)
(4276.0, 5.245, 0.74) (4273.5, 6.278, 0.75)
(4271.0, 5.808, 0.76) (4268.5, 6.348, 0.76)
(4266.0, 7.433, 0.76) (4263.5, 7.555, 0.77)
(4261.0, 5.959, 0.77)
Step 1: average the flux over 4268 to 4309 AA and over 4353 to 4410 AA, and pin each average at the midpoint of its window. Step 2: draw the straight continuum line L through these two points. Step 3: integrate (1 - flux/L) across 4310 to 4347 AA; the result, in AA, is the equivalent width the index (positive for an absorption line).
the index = -3.3 AA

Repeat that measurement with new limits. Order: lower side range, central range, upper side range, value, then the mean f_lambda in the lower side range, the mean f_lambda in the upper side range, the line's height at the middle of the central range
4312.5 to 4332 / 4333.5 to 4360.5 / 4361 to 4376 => -0.2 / 6.46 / 6.91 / 6.7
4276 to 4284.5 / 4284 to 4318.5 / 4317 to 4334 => 3.1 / 5.42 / 6.6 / 5.97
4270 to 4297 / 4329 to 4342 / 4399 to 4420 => -1.5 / 5.73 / 6.87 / 6.2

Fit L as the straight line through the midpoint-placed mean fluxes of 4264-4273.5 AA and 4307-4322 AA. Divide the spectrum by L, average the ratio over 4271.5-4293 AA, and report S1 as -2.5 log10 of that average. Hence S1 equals 0.120 mag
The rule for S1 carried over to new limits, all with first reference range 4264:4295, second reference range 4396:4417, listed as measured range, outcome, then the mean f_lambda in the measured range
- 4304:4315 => 0.326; 4.58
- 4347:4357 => -0.039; 6.73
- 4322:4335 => -0.034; 6.52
